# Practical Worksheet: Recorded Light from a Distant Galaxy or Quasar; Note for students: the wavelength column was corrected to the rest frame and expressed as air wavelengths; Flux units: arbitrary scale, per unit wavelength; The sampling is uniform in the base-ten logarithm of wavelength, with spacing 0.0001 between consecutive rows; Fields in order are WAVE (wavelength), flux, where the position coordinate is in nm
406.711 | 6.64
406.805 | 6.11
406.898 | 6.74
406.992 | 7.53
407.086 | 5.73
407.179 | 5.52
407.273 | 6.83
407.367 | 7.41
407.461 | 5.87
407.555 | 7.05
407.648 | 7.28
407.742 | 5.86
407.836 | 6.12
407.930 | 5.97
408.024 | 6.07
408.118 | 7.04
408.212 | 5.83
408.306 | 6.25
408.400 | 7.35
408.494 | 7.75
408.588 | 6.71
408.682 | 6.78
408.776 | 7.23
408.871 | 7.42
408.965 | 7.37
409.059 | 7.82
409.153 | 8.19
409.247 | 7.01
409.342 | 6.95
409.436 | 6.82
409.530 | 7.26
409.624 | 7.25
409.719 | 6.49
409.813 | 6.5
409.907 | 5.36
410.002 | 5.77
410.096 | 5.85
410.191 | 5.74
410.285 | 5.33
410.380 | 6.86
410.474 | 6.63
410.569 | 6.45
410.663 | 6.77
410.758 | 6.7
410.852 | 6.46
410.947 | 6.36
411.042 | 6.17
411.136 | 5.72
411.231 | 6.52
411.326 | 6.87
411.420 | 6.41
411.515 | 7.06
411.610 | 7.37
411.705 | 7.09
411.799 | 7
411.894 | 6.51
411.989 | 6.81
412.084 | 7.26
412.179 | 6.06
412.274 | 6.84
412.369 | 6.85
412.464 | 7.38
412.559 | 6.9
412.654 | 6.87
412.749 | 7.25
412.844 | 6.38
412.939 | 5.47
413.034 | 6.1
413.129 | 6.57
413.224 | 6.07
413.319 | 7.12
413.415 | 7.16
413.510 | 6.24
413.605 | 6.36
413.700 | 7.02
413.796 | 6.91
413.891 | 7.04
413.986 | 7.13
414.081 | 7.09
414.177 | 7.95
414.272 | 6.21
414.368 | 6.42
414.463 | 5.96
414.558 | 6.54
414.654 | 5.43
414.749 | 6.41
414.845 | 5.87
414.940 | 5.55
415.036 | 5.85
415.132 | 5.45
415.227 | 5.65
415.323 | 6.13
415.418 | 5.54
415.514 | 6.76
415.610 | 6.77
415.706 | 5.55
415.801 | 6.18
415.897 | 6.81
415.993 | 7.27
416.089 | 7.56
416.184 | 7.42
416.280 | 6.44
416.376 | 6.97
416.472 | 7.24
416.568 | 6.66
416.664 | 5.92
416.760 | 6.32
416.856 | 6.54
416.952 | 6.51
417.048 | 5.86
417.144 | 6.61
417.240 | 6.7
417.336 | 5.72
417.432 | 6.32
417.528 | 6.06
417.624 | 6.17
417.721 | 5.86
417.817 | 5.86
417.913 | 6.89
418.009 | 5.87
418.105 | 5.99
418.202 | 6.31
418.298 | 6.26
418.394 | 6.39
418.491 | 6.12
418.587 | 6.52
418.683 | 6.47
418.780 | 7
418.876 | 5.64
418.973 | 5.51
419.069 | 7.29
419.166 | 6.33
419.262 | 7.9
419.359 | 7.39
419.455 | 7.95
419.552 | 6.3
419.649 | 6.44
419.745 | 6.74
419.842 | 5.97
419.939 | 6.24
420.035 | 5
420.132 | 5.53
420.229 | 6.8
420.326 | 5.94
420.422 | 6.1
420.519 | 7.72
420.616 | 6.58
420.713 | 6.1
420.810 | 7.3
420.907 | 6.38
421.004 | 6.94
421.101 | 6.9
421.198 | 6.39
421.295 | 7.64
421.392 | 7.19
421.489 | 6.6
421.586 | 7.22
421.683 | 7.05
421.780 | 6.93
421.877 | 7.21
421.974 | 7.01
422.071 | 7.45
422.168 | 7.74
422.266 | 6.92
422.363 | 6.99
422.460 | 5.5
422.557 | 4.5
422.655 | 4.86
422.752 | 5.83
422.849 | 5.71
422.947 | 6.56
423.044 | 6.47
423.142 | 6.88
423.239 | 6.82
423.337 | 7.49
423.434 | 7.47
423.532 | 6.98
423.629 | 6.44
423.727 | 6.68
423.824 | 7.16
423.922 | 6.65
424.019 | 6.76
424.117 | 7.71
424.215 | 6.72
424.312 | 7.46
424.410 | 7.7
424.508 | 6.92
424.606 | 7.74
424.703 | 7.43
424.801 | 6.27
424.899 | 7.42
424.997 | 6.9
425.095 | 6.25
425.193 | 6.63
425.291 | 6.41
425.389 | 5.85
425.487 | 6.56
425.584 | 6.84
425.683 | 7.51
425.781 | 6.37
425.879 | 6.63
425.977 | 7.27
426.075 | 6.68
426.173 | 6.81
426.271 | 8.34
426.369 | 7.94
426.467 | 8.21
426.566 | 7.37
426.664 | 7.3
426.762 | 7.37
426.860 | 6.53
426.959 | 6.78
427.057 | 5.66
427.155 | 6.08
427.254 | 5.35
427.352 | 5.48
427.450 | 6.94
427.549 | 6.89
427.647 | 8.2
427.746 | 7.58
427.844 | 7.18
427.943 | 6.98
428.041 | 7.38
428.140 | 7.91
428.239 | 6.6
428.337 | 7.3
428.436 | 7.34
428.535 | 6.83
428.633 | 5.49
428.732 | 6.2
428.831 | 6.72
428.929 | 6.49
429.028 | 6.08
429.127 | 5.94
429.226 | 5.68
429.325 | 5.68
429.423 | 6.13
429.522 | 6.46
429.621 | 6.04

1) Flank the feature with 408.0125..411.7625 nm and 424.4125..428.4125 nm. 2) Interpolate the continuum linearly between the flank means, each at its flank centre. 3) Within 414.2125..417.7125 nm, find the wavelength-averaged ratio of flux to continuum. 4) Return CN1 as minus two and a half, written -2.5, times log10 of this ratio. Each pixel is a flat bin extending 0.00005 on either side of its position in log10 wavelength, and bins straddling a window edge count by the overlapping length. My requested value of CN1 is 0.079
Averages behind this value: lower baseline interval 6.7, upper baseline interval 6.96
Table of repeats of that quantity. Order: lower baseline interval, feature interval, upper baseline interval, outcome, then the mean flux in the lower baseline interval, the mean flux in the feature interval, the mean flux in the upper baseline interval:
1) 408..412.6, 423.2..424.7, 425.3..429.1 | -0.05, 6.72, 7.13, 6.86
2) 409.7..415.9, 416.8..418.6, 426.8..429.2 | 0.05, 6.45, 6.24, 6.66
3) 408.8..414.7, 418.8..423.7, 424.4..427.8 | 0.03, 6.67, 6.62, 6.91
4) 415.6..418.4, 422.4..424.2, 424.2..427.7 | 0.05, 6.43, 6.48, 6.91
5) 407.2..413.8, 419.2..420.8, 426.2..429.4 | 0.03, 6.67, 6.56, 6.8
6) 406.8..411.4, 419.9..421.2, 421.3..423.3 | 0.03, 6.61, 6.43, 6.6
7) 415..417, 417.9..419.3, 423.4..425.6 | 0.03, 6.46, 6.41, 6.91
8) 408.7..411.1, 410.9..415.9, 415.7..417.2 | 0.02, 6.67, 6.51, 6.65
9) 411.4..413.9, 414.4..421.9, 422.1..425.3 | 0.05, 6.74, 6.45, 6.73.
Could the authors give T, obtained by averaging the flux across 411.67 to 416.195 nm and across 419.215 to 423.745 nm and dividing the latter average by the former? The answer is 1.0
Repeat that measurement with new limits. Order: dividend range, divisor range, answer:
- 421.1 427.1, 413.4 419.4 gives 1.07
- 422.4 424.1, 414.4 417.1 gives 1.02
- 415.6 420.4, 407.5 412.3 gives 0.97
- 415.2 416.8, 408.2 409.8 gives 0.92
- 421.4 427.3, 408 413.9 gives 1.02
